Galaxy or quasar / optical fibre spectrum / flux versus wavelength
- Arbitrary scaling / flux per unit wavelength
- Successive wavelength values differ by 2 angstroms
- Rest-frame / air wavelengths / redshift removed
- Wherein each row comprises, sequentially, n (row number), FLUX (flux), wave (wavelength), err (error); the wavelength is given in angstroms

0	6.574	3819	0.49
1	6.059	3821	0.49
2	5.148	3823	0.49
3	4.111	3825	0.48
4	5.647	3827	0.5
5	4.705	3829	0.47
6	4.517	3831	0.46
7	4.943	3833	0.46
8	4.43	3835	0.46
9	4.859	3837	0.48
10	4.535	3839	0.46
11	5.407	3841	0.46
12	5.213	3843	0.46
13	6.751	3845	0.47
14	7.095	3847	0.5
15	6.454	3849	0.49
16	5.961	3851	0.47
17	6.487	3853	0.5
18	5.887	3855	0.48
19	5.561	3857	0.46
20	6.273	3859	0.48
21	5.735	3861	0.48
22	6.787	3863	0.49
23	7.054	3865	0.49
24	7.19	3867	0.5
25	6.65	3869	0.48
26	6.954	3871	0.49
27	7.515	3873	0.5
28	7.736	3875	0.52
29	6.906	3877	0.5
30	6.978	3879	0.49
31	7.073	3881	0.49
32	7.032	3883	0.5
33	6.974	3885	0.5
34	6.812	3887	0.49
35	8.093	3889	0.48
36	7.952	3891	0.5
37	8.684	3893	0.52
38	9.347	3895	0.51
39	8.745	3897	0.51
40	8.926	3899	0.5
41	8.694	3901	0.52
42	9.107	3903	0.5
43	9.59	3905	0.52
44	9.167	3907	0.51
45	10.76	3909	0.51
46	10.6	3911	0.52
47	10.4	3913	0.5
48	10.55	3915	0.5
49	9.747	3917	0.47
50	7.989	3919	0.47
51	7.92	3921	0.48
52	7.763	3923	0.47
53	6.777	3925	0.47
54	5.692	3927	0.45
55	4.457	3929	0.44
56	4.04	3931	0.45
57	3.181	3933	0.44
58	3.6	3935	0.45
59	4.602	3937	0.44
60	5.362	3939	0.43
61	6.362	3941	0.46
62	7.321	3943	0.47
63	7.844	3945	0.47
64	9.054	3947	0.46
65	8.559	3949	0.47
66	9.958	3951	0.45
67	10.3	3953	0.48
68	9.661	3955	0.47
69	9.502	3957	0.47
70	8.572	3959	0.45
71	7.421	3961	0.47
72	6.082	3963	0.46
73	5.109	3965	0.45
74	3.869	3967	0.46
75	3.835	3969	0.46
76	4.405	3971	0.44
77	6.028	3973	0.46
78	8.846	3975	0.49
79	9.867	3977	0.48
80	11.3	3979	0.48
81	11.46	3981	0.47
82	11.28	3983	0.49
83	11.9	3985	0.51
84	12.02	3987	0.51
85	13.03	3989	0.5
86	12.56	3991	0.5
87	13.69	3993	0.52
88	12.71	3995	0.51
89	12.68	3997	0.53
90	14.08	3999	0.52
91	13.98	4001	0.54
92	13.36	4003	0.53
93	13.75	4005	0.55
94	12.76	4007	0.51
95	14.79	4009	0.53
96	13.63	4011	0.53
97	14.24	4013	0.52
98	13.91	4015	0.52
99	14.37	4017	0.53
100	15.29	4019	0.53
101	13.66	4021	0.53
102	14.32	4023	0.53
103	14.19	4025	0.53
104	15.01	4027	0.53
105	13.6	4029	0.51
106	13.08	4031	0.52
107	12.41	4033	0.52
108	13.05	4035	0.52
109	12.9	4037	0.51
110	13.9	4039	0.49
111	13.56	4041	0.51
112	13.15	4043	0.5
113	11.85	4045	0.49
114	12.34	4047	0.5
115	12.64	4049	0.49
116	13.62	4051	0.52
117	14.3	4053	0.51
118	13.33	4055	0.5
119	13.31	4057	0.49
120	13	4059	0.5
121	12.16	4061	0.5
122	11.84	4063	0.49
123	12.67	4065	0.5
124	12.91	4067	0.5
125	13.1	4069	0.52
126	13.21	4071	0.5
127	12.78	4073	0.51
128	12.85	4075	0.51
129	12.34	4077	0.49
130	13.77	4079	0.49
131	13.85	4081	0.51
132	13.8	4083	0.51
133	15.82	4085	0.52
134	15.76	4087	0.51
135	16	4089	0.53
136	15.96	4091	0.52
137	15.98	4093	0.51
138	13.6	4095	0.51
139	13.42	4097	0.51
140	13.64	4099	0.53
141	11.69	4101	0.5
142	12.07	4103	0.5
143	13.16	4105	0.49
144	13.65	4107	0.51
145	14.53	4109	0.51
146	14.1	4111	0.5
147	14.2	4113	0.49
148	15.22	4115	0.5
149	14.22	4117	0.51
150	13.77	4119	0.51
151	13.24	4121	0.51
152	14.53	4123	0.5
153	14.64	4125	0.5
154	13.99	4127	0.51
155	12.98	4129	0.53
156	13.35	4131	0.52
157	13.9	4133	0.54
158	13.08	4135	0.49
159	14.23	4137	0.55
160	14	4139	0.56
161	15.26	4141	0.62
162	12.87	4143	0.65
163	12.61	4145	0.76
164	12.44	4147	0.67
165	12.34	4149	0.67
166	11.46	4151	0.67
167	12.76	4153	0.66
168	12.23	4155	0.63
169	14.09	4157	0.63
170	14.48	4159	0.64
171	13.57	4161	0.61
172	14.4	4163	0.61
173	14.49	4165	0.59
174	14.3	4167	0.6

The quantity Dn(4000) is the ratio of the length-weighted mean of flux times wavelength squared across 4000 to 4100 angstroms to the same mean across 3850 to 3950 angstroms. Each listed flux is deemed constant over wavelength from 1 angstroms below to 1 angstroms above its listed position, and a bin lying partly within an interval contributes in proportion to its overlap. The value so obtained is 2.0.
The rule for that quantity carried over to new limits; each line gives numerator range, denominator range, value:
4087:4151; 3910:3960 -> 1.99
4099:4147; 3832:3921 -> 2.08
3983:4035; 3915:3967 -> 1.97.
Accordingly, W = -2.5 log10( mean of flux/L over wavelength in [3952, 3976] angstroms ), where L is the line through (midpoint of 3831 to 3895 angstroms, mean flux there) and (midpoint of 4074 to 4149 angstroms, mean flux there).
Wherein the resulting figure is 0.33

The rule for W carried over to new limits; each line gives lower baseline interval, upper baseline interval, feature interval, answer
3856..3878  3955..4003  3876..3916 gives -0.139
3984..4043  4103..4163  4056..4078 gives 0.068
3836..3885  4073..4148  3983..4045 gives -0.219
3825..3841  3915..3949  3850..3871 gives -0.205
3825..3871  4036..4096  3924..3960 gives 0.310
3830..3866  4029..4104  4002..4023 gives -0.211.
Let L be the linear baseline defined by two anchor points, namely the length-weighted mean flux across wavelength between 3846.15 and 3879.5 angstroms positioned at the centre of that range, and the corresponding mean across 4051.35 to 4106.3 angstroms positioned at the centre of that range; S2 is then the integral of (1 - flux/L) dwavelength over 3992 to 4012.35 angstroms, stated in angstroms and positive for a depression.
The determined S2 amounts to -4.5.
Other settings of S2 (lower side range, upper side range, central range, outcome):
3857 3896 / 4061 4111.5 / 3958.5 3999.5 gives 3.7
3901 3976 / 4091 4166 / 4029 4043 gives -3.4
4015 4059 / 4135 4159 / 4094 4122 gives -0.7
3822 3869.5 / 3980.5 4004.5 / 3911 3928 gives 1.3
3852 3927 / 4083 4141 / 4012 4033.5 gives -4.5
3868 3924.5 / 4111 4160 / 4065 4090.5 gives -3.1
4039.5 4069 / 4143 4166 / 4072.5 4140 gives -4.7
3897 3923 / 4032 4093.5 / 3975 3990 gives -0.1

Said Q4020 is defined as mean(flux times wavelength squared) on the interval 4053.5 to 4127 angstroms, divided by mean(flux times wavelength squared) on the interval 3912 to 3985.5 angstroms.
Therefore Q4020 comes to 1.95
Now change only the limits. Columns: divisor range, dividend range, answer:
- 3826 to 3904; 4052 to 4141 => 2.30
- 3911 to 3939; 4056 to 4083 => 2.06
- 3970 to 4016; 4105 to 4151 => 1.22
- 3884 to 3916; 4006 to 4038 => 1.63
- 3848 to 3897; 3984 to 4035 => 2.06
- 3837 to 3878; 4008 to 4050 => 2.33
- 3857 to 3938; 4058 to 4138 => 2.03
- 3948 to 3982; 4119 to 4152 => 1.84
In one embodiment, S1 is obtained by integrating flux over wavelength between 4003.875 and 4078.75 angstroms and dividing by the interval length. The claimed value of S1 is 13.4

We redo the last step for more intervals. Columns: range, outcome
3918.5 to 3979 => 6.86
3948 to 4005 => 9.93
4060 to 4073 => 12.7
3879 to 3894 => 7.48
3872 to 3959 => 7.85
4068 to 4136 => 13.9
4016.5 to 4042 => 13.8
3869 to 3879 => 7.18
